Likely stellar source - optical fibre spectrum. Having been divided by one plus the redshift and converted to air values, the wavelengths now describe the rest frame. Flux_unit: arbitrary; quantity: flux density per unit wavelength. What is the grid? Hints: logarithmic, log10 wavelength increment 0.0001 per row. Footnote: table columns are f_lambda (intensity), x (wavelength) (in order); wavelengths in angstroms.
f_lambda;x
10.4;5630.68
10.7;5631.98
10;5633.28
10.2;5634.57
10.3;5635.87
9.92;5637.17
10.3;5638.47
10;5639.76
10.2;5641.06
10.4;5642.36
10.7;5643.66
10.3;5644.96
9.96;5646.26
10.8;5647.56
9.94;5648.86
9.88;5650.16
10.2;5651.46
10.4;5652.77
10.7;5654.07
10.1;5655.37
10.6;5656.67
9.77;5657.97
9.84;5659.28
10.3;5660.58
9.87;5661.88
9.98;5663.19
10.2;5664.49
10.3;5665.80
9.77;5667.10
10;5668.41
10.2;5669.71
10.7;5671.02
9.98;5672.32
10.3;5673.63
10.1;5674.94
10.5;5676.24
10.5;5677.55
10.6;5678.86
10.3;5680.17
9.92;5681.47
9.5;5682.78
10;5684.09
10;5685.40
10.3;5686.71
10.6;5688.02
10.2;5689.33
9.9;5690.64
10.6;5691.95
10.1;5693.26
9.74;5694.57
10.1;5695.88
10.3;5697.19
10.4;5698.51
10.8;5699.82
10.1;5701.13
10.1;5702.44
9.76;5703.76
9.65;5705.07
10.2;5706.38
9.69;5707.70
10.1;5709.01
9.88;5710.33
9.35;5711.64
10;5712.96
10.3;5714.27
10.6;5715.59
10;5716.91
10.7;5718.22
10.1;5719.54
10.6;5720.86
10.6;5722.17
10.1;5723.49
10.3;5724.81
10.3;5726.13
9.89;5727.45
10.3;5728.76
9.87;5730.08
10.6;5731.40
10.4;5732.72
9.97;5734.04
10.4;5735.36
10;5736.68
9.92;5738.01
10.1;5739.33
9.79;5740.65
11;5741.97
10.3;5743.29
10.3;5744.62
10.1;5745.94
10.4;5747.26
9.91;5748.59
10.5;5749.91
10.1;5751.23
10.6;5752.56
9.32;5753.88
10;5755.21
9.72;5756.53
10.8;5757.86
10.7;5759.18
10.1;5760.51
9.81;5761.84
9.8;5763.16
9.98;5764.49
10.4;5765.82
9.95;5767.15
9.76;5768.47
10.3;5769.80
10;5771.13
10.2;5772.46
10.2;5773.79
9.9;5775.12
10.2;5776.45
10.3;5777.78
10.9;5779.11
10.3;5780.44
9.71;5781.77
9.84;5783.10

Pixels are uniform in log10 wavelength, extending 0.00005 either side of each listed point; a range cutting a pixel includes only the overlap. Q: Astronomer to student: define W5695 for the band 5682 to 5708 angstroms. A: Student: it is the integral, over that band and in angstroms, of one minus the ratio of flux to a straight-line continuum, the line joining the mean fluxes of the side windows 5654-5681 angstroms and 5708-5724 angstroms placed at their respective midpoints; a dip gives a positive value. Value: 0.2 angstroms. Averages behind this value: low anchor 10.2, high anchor 10.2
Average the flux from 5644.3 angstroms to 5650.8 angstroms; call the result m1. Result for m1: 10.2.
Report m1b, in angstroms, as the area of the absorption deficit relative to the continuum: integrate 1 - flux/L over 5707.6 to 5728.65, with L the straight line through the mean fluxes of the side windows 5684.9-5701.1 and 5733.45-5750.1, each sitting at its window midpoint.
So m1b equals 0.10 angstroms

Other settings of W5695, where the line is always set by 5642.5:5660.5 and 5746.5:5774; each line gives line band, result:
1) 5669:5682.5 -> -0.1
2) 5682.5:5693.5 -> 0.1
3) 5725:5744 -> -0.1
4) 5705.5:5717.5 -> 0.2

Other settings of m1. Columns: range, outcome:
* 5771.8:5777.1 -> 10.1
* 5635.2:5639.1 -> 10.2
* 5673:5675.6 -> 10.2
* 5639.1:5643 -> 10.2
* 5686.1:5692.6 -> 10.3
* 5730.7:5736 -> 10.3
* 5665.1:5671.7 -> 10.2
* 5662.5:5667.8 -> 10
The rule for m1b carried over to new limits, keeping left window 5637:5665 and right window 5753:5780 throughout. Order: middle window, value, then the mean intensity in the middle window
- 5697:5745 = -0.1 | 10.2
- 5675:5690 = 0.0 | 10.2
